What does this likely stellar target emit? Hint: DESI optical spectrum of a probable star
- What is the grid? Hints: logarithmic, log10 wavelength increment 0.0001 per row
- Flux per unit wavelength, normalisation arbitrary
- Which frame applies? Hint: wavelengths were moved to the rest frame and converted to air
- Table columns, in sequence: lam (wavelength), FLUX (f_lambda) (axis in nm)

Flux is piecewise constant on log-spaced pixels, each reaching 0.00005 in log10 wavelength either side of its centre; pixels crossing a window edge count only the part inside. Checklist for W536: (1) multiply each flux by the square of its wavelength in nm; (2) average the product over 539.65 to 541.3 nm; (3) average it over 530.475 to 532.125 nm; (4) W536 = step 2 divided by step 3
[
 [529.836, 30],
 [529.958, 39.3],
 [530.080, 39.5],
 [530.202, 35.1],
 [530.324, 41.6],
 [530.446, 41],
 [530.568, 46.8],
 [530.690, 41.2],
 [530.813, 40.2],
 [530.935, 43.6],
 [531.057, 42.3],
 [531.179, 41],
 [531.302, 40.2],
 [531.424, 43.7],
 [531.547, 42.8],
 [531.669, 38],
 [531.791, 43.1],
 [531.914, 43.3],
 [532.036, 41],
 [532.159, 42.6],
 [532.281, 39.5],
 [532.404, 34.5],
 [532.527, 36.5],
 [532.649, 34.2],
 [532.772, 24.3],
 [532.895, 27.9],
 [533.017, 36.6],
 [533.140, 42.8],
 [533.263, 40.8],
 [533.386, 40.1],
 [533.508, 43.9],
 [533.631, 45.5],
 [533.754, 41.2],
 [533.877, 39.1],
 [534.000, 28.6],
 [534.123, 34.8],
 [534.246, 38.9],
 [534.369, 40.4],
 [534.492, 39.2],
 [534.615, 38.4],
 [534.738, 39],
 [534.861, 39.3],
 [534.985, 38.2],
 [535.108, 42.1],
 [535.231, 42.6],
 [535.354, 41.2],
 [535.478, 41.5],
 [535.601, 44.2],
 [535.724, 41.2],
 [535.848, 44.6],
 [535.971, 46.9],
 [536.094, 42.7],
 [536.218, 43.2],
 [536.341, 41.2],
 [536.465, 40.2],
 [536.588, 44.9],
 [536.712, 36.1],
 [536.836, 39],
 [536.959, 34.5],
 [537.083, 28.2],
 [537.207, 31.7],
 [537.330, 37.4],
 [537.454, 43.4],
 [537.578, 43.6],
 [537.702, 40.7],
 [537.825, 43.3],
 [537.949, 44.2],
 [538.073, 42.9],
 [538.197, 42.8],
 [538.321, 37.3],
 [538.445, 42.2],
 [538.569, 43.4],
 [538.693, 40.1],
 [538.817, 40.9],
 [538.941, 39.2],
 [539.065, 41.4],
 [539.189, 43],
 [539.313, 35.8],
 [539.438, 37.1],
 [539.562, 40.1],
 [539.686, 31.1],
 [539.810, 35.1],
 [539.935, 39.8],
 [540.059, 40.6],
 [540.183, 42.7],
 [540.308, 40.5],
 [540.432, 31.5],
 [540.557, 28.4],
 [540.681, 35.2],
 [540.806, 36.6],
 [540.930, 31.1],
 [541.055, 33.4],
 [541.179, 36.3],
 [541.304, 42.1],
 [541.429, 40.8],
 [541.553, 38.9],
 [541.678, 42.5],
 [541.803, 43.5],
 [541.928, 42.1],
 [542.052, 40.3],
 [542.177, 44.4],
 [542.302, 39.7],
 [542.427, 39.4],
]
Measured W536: 0.88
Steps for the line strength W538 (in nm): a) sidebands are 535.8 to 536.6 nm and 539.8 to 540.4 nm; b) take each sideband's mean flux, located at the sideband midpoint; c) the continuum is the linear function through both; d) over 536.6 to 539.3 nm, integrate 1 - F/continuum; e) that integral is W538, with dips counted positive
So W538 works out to 0.120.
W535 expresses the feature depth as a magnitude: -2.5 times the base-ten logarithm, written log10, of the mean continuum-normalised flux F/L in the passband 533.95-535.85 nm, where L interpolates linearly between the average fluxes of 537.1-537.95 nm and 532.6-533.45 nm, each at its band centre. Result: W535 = -0.067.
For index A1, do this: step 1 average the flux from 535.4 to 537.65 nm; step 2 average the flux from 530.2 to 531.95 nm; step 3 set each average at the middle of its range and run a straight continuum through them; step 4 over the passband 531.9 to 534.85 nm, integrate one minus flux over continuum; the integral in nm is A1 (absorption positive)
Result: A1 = 0.23 nm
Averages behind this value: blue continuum 41.8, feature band 38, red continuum 40.2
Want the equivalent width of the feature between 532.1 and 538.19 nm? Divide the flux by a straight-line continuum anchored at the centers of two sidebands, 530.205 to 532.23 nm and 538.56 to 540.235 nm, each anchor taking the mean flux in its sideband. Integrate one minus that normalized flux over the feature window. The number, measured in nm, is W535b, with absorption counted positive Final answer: 0.17 nm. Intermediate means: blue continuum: 41.8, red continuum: 39.2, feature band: 39.4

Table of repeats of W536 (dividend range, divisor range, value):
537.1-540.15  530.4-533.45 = 1.03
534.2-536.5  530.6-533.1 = 1.08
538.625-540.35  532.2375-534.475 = 1.07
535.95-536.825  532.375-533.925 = 1.13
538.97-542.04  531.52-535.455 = 1.01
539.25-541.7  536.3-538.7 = 0.94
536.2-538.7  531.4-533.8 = 1.04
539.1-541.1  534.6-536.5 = 0.89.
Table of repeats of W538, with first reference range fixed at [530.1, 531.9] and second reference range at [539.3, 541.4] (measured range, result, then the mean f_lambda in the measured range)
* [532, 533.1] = 0.146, 35.2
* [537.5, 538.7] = -0.145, 42.2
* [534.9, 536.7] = -0.158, 42.3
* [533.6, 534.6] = 0.039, 38.2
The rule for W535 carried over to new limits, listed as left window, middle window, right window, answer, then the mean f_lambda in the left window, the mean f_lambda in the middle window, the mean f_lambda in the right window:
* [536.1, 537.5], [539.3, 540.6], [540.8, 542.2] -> 0.06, 38.3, 36.7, 39.3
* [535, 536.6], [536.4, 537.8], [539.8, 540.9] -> 0.07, 42.6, 38.3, 36.6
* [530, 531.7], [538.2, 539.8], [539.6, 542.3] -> -0.02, 41.3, 39.3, 38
